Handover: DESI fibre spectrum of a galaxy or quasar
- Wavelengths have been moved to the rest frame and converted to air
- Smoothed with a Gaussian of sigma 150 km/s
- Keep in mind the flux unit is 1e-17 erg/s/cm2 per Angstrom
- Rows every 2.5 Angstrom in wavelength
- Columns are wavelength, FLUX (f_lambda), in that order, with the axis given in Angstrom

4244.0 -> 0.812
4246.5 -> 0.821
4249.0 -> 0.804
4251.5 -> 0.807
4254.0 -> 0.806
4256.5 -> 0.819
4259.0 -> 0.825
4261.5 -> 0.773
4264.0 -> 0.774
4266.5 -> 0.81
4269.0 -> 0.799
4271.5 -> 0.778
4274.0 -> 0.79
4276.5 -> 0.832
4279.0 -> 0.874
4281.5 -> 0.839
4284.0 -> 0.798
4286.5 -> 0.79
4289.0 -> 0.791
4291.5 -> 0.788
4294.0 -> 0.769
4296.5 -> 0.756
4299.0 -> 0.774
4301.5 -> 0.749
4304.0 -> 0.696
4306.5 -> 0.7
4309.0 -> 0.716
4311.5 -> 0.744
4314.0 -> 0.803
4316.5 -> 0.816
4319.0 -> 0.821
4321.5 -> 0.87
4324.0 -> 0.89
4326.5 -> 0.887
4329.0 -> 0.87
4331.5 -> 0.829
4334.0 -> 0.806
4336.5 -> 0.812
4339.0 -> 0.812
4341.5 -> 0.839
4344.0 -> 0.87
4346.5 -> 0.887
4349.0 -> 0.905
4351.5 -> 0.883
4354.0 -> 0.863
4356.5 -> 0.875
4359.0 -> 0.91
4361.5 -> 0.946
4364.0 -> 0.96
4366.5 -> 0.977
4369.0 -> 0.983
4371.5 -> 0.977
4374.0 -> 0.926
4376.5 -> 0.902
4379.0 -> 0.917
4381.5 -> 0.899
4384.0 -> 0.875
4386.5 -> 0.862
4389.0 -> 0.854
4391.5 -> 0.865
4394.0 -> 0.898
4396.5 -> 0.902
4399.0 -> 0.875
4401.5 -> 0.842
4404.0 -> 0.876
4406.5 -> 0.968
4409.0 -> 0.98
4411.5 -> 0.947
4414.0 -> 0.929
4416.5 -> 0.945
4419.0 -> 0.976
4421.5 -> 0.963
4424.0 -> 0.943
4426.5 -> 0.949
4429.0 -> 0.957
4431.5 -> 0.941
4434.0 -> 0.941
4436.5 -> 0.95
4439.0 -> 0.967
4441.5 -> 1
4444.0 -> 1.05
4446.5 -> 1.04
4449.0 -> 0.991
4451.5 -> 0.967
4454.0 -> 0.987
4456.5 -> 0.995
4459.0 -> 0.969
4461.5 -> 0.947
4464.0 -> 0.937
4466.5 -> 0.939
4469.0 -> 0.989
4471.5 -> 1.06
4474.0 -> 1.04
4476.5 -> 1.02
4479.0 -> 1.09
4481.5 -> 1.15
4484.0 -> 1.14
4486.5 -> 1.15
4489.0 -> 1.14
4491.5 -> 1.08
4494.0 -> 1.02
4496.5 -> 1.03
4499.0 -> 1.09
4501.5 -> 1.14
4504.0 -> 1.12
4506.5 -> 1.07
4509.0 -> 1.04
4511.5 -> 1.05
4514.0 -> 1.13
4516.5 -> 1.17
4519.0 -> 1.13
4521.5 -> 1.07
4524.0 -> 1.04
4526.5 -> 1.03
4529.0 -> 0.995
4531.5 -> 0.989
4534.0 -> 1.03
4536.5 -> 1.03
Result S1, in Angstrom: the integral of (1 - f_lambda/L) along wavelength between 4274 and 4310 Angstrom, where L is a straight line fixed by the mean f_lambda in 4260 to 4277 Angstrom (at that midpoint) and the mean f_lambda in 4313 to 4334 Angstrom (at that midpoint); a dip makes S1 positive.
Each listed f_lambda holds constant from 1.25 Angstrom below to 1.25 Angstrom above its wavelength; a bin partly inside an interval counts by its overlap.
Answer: 1.6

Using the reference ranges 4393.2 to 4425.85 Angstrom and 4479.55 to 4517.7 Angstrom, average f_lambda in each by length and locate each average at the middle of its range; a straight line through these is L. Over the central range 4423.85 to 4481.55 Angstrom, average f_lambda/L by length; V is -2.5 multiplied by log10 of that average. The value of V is 0.02 mag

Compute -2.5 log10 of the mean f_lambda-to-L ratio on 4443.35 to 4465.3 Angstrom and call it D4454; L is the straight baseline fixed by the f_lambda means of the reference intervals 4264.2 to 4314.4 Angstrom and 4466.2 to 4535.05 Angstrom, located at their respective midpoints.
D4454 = 0.02 mag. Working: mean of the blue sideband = 0.779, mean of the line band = 0.985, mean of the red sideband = 1.07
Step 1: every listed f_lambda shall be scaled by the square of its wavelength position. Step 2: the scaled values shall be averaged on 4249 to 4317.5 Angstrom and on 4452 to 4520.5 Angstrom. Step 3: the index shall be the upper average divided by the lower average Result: 1.48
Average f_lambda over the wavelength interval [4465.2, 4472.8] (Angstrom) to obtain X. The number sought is 0.996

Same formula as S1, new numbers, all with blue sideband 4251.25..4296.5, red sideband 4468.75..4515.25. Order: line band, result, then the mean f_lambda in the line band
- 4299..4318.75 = 2.2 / 0.752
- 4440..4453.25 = 0.2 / 1.01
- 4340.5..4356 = 0.4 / 0.875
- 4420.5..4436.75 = 0.9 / 0.949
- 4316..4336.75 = 0.5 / 0.847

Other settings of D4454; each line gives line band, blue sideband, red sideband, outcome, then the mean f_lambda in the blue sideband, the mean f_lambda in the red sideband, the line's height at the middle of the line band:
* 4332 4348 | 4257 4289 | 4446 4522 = 0.059 mag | 0.806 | 1.05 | 0.885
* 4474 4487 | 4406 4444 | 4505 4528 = -0.069 mag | 0.96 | 1.08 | 1.03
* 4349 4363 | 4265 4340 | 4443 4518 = -0.026 mag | 0.8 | 1.05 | 0.876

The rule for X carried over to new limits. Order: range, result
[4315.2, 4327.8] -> 0.857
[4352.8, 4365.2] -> 0.911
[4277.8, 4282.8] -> 0.856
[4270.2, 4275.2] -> 0.784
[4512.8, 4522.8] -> 1.12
